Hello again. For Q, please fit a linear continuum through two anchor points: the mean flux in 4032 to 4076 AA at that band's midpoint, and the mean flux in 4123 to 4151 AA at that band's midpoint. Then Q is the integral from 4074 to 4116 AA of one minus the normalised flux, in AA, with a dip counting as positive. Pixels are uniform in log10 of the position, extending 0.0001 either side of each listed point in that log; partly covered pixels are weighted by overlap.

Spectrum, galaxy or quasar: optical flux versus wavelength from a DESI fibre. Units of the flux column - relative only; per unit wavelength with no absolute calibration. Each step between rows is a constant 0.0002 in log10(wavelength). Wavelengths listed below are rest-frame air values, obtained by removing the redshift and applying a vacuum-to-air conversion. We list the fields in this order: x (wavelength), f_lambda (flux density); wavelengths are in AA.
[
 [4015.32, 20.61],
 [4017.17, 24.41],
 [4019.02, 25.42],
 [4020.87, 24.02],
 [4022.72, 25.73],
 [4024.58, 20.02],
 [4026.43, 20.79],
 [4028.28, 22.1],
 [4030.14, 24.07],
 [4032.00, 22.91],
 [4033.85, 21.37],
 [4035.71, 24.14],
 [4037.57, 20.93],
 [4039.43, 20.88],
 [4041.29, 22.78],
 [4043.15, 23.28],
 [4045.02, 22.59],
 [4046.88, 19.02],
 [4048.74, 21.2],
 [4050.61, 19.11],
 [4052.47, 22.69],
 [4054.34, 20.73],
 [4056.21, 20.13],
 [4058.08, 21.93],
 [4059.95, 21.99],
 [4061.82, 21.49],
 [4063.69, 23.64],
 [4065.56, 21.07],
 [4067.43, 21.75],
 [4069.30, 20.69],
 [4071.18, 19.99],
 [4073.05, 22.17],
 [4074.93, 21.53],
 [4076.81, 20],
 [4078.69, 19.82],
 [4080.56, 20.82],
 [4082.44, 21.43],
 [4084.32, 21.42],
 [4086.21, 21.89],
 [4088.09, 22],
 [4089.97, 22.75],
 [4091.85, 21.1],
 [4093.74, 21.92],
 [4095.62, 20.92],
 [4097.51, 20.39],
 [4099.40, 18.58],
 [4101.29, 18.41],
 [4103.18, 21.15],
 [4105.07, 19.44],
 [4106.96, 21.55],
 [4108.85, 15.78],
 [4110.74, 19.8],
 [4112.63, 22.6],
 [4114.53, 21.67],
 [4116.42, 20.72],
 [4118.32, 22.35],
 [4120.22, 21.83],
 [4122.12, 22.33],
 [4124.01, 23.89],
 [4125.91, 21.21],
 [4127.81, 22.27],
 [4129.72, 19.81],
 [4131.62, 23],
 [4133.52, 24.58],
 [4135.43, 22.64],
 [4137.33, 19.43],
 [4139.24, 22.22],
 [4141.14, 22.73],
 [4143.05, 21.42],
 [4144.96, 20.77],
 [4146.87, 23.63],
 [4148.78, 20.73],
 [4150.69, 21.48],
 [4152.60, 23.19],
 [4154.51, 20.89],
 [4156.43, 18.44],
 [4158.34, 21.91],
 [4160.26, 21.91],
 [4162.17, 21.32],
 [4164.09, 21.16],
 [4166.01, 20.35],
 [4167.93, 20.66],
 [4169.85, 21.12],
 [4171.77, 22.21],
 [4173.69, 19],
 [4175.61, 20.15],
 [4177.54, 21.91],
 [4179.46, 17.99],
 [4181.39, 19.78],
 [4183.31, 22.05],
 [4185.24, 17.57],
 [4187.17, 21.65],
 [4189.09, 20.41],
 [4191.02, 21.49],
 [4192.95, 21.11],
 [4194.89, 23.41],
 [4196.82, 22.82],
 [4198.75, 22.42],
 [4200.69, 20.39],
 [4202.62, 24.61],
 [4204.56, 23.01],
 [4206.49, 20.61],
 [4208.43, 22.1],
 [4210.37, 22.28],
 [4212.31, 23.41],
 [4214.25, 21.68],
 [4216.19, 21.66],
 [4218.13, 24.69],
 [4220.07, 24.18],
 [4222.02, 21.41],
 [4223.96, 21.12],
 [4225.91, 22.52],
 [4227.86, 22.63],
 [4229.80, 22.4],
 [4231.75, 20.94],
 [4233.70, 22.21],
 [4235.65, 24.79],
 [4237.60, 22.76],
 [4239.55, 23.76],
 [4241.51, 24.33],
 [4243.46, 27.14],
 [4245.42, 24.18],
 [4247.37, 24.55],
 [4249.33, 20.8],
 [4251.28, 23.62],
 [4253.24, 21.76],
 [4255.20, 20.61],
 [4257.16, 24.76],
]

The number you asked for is 2.1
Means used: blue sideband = 21.6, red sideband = 22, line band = 20.7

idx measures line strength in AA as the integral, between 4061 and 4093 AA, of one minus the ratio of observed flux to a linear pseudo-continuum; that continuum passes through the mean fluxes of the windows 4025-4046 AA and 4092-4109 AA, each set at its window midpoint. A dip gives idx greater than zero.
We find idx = -0.8 AA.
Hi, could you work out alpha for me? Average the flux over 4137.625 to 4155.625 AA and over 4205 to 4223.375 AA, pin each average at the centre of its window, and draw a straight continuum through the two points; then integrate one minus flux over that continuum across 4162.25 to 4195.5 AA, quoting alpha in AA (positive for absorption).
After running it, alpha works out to 2.10 AA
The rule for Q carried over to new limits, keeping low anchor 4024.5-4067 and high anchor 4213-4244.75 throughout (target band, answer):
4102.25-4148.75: 1.62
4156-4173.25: 1.18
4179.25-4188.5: 1.11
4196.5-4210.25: 0.36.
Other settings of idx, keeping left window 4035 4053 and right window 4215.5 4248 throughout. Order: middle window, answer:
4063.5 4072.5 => 0.2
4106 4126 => 0.9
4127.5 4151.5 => 0.6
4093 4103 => 0.9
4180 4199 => 1.4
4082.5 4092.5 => 0.1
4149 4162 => 0.8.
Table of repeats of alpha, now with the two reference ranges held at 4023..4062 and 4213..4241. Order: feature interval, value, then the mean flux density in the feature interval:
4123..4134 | -0.1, 22.4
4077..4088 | 0.4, 21.1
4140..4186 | 2.8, 21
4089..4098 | 0.2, 21.5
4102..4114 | 1.1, 20.1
